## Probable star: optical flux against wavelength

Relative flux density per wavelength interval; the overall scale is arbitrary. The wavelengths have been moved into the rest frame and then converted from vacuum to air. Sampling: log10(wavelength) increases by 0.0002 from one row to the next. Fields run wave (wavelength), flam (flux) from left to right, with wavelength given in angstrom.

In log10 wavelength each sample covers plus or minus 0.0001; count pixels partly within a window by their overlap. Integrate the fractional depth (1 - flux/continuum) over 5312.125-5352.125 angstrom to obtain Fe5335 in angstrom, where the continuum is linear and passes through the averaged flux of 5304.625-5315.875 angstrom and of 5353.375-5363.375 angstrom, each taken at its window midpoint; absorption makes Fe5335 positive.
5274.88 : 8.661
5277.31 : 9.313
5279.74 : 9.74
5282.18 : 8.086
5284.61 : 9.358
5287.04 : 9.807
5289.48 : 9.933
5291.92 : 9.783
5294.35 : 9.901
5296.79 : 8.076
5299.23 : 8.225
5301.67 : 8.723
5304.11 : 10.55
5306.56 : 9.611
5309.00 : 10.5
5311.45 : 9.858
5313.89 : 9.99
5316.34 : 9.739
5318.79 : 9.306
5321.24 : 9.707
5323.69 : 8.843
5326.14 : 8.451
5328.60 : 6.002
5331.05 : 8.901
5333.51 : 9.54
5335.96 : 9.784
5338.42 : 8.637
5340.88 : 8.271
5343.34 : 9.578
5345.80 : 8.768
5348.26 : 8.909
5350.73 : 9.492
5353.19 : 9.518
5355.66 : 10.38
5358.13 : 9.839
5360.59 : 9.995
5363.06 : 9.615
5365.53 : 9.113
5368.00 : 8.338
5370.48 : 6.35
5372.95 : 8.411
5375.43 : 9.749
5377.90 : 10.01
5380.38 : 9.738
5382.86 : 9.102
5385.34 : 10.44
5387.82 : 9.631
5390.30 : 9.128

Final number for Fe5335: 3.9 angstrom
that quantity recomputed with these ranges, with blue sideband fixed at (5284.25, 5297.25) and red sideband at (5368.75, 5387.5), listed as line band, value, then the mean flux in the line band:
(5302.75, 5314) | -0.7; 10.1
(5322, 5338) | 1.3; 8.62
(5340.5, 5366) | -0.6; 9.46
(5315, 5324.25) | 0.0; 9.44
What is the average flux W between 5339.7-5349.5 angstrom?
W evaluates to 8.88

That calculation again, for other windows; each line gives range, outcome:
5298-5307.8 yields 9.28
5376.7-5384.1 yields 9.61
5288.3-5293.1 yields 9.85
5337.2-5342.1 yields 8.45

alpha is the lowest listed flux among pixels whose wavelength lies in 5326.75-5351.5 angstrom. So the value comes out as 6.002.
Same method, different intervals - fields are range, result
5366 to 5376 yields 6.35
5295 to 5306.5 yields 8.076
